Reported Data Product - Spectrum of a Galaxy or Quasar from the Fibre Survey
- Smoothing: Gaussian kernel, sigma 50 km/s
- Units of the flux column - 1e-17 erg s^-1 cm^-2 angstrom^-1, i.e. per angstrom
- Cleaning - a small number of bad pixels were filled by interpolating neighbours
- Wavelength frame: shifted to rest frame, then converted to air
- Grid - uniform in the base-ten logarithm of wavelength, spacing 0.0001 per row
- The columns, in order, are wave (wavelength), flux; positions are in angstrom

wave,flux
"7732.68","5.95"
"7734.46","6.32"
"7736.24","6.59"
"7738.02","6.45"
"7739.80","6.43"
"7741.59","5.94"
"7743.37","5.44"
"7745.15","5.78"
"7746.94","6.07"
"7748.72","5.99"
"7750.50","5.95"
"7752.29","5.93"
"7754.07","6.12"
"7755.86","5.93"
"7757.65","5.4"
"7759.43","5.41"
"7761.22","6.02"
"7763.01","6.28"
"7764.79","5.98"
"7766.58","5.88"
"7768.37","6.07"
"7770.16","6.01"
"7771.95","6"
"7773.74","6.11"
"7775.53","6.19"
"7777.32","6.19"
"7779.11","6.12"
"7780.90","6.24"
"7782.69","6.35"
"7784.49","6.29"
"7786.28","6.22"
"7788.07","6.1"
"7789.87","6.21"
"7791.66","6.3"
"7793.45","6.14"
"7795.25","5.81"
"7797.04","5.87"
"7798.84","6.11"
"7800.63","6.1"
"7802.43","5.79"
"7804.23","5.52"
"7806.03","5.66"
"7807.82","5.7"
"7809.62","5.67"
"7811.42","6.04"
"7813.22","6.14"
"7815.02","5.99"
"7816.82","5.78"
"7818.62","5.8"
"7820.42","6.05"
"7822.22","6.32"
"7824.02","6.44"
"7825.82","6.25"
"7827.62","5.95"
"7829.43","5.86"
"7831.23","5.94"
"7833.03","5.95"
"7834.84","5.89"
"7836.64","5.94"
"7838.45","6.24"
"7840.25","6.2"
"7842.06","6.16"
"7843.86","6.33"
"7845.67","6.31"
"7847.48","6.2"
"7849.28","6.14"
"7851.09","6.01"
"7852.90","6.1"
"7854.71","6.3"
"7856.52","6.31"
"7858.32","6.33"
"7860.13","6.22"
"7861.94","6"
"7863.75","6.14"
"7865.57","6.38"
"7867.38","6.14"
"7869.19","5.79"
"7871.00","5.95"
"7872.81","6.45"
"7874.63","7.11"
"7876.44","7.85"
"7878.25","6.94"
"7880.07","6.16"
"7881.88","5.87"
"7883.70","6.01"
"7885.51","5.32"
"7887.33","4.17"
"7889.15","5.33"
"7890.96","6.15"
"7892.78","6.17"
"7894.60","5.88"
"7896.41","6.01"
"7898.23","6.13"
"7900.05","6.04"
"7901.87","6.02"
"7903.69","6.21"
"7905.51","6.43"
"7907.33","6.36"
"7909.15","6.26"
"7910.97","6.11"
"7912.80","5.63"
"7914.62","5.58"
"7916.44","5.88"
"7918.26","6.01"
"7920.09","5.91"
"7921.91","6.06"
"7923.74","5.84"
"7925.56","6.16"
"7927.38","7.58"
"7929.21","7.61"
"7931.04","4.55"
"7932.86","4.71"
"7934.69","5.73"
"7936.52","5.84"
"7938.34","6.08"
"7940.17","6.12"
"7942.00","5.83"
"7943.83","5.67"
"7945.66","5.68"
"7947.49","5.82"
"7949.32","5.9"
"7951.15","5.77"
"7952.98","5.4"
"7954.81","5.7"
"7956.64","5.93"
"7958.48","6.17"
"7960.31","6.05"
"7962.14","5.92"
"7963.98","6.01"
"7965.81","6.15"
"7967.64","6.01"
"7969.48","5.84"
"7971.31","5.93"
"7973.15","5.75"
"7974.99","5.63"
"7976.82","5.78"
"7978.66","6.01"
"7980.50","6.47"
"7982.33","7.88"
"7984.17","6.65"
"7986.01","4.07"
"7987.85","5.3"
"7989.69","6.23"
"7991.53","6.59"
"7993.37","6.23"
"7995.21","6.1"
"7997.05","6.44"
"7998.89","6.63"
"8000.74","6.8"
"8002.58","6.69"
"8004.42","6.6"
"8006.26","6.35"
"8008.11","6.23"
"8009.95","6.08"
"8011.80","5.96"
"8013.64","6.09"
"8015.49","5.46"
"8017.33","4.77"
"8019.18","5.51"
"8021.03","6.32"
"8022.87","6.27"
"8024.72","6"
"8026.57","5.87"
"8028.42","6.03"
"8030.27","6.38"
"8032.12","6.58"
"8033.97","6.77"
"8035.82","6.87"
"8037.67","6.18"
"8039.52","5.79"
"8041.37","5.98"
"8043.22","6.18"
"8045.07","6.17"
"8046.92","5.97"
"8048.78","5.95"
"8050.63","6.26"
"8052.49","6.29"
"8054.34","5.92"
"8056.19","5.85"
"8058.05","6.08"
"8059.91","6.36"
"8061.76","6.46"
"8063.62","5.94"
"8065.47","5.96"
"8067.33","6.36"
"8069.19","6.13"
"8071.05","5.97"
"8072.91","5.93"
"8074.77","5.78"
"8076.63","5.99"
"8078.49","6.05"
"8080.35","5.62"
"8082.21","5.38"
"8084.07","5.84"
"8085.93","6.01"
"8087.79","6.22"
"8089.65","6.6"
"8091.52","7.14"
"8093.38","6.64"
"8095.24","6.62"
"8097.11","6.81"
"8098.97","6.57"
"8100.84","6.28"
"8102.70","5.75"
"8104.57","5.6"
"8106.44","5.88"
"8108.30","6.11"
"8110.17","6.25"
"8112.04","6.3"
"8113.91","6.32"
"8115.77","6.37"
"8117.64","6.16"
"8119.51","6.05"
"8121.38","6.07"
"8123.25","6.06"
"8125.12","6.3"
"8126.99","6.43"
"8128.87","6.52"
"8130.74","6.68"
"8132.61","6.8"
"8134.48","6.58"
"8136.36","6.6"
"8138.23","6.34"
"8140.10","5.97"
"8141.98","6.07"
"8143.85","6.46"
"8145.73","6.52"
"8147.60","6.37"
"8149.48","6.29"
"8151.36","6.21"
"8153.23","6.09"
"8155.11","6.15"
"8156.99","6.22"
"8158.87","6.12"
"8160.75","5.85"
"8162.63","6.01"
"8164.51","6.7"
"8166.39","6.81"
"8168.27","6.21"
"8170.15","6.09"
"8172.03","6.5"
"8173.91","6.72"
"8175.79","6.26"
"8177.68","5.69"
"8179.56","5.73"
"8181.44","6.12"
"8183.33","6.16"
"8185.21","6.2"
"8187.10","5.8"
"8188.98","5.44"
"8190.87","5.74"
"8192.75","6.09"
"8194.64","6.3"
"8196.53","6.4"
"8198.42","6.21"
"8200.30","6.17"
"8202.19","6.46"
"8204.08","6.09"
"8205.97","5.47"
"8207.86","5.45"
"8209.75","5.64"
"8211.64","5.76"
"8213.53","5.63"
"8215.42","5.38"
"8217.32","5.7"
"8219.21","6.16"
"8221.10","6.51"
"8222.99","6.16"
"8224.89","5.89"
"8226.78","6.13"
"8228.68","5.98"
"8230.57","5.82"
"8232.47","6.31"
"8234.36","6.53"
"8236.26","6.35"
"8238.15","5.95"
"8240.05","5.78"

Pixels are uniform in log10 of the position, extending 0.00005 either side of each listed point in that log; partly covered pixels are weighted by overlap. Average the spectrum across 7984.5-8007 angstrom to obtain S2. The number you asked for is 6.18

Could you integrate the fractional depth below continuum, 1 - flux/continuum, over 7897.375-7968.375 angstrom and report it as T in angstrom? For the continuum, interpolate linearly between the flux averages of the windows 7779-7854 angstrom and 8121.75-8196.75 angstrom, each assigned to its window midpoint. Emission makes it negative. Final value 1.7 angstrom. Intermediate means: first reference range 6.05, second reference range 6.24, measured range 5.97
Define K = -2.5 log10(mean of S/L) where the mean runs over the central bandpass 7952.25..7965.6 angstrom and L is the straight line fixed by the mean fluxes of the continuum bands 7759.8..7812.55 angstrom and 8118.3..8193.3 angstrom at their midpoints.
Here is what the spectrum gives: 0.04 mag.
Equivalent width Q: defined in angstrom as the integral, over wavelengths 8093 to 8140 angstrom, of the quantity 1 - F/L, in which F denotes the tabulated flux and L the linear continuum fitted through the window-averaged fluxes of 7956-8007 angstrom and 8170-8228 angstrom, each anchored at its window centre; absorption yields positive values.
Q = -1.99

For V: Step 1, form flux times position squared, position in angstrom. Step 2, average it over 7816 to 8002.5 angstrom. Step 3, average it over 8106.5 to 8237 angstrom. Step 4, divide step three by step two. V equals 1.08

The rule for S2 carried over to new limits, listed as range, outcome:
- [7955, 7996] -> 6.03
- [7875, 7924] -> 6.03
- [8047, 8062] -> 6.12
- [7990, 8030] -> 6.15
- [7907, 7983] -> 5.98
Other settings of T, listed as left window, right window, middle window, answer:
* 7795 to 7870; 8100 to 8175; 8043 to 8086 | 1.4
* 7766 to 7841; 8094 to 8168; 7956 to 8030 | 1.3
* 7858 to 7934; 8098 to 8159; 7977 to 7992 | 0.1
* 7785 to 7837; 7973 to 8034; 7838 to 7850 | -0.4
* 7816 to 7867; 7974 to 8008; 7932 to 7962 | 2.1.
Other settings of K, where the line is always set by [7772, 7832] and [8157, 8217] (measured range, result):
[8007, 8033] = 0.01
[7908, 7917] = 0.02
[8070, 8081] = 0.03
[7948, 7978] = 0.03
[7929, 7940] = 0.07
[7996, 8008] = -0.09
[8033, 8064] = -0.03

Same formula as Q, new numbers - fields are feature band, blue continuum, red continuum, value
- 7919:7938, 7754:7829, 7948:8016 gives 0.2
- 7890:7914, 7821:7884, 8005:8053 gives 0.4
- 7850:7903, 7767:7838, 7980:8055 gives -0.3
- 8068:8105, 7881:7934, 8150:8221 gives -0.9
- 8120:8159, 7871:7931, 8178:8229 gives -2.2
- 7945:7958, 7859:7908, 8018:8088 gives 0.7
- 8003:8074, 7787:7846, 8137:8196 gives 0.1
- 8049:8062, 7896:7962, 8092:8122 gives 0.0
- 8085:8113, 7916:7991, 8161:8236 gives -1.4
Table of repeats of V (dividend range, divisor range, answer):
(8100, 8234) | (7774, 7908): 1.09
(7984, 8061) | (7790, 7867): 1.06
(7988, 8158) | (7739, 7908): 1.09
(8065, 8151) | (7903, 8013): 1.07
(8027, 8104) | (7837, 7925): 1.06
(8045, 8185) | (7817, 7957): 1.09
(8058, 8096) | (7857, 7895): 1.06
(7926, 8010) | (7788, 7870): 1.04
